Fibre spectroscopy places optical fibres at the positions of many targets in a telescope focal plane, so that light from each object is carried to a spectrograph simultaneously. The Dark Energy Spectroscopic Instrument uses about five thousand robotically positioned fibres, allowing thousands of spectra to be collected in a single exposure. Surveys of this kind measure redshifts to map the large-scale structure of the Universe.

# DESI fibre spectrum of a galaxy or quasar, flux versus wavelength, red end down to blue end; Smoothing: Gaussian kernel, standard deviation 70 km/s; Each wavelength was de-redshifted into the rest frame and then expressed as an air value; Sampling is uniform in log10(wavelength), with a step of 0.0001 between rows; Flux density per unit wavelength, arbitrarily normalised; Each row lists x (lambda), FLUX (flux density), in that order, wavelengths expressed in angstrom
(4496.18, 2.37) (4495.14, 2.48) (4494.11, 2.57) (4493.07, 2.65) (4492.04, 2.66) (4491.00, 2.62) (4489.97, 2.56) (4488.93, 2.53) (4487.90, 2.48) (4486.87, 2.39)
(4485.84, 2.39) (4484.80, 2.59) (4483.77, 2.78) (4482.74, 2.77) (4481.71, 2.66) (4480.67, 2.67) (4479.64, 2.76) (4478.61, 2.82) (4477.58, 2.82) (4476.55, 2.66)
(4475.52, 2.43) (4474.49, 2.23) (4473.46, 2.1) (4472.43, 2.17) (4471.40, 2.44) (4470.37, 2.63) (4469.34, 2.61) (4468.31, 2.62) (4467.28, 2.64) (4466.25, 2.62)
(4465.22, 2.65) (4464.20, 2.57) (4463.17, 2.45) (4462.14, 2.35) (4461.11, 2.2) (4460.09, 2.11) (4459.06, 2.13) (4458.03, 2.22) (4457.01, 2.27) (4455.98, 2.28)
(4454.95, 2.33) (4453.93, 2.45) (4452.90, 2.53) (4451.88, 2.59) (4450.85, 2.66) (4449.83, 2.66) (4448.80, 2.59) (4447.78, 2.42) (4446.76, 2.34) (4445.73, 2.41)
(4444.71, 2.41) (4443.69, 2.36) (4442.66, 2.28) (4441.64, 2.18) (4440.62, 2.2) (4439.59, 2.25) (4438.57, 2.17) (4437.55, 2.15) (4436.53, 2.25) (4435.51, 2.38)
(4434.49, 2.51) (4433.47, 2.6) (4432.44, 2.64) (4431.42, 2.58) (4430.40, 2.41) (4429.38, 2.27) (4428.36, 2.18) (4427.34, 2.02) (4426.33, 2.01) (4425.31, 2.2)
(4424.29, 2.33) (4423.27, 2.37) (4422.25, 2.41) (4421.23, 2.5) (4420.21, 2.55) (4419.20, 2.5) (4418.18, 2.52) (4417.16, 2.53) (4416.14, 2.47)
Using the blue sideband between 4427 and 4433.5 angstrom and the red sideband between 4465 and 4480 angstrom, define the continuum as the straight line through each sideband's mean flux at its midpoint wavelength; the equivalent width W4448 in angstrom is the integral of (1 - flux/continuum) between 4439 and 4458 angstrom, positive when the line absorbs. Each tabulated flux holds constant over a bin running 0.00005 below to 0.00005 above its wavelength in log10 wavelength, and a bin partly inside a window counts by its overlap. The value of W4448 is 0.4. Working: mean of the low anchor 2.38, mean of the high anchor 2.54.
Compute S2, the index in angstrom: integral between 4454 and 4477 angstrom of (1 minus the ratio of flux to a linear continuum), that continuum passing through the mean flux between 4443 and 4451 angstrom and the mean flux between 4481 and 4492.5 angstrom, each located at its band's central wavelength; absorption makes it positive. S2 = 1.2 angstrom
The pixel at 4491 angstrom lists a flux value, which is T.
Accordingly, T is 2.62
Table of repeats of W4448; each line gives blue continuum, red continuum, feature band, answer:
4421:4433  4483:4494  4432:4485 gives -0.1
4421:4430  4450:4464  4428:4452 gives -1.0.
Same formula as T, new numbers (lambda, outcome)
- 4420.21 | 2.55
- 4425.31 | 2.2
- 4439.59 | 2.25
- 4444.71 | 2.41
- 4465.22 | 2.65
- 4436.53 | 2.25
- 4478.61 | 2.82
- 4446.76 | 2.34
